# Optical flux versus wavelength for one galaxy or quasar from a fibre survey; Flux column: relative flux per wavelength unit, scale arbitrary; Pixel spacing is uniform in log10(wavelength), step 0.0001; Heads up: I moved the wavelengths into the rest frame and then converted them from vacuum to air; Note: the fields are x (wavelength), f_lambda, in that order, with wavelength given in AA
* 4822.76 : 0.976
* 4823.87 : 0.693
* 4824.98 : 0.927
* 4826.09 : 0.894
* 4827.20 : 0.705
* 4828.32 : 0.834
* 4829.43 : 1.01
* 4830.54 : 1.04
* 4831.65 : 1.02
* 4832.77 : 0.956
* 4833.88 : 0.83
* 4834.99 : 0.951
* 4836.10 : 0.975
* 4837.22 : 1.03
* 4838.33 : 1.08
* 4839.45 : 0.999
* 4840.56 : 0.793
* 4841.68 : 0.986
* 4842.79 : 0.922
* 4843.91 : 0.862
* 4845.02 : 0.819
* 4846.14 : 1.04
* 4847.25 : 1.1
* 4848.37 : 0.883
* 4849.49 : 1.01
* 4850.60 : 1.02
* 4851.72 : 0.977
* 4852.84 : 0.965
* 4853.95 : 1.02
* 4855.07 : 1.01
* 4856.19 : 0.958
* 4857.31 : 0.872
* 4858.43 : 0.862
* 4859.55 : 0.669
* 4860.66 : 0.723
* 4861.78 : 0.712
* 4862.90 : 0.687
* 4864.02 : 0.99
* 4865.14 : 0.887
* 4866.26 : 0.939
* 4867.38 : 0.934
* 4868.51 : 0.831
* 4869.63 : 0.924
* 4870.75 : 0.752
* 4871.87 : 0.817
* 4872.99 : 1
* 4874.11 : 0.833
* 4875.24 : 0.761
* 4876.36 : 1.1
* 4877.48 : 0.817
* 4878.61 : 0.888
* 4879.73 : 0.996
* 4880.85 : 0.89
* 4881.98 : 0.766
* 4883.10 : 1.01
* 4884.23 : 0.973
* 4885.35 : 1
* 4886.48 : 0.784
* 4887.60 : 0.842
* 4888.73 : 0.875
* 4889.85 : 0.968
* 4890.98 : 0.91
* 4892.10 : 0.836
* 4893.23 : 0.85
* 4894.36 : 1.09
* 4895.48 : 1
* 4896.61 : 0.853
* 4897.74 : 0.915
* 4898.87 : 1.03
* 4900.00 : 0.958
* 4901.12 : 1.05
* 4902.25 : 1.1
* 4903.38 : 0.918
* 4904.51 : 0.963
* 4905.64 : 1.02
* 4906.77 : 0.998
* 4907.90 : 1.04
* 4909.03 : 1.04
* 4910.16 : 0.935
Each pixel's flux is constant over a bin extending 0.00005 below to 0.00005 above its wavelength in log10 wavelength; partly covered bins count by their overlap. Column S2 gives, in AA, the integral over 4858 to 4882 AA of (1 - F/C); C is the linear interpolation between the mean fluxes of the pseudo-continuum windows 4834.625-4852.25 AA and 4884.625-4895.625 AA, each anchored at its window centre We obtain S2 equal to 2.1 AA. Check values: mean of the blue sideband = 0.965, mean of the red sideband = 0.914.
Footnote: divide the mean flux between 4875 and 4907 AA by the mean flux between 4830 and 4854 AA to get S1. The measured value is 0.97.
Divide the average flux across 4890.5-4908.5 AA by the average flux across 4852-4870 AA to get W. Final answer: 1.11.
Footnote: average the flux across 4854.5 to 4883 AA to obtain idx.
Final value 0.867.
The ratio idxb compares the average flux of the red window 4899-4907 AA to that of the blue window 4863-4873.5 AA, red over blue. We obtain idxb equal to 1.13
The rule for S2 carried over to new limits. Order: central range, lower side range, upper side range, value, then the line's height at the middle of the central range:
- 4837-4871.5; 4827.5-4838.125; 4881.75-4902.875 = 1.5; 0.952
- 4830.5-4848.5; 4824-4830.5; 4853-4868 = -1.7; 0.873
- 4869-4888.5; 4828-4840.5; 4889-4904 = 1.4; 0.962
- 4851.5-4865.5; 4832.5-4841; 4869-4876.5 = 0.6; 0.904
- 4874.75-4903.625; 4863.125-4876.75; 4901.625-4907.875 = 0.7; 0.952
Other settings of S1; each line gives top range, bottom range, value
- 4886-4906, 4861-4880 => 1.08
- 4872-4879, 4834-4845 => 0.95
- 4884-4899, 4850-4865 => 1.04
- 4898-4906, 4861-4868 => 1.17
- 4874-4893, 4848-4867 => 1.00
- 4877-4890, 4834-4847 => 0.95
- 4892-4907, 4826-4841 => 1.04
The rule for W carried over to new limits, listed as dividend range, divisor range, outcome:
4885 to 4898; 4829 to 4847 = 0.95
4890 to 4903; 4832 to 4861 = 1.03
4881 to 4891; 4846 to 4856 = 0.90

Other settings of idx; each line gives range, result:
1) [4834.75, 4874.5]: 0.912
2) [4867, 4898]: 0.9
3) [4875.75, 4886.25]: 0.932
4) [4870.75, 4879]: 0.878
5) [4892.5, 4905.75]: 0.975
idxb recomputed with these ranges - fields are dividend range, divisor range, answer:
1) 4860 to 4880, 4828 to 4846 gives 0.91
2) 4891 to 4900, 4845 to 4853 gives 0.95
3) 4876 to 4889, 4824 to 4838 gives 0.98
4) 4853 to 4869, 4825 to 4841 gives 0.92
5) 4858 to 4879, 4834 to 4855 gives 0.88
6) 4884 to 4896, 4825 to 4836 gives 1.00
